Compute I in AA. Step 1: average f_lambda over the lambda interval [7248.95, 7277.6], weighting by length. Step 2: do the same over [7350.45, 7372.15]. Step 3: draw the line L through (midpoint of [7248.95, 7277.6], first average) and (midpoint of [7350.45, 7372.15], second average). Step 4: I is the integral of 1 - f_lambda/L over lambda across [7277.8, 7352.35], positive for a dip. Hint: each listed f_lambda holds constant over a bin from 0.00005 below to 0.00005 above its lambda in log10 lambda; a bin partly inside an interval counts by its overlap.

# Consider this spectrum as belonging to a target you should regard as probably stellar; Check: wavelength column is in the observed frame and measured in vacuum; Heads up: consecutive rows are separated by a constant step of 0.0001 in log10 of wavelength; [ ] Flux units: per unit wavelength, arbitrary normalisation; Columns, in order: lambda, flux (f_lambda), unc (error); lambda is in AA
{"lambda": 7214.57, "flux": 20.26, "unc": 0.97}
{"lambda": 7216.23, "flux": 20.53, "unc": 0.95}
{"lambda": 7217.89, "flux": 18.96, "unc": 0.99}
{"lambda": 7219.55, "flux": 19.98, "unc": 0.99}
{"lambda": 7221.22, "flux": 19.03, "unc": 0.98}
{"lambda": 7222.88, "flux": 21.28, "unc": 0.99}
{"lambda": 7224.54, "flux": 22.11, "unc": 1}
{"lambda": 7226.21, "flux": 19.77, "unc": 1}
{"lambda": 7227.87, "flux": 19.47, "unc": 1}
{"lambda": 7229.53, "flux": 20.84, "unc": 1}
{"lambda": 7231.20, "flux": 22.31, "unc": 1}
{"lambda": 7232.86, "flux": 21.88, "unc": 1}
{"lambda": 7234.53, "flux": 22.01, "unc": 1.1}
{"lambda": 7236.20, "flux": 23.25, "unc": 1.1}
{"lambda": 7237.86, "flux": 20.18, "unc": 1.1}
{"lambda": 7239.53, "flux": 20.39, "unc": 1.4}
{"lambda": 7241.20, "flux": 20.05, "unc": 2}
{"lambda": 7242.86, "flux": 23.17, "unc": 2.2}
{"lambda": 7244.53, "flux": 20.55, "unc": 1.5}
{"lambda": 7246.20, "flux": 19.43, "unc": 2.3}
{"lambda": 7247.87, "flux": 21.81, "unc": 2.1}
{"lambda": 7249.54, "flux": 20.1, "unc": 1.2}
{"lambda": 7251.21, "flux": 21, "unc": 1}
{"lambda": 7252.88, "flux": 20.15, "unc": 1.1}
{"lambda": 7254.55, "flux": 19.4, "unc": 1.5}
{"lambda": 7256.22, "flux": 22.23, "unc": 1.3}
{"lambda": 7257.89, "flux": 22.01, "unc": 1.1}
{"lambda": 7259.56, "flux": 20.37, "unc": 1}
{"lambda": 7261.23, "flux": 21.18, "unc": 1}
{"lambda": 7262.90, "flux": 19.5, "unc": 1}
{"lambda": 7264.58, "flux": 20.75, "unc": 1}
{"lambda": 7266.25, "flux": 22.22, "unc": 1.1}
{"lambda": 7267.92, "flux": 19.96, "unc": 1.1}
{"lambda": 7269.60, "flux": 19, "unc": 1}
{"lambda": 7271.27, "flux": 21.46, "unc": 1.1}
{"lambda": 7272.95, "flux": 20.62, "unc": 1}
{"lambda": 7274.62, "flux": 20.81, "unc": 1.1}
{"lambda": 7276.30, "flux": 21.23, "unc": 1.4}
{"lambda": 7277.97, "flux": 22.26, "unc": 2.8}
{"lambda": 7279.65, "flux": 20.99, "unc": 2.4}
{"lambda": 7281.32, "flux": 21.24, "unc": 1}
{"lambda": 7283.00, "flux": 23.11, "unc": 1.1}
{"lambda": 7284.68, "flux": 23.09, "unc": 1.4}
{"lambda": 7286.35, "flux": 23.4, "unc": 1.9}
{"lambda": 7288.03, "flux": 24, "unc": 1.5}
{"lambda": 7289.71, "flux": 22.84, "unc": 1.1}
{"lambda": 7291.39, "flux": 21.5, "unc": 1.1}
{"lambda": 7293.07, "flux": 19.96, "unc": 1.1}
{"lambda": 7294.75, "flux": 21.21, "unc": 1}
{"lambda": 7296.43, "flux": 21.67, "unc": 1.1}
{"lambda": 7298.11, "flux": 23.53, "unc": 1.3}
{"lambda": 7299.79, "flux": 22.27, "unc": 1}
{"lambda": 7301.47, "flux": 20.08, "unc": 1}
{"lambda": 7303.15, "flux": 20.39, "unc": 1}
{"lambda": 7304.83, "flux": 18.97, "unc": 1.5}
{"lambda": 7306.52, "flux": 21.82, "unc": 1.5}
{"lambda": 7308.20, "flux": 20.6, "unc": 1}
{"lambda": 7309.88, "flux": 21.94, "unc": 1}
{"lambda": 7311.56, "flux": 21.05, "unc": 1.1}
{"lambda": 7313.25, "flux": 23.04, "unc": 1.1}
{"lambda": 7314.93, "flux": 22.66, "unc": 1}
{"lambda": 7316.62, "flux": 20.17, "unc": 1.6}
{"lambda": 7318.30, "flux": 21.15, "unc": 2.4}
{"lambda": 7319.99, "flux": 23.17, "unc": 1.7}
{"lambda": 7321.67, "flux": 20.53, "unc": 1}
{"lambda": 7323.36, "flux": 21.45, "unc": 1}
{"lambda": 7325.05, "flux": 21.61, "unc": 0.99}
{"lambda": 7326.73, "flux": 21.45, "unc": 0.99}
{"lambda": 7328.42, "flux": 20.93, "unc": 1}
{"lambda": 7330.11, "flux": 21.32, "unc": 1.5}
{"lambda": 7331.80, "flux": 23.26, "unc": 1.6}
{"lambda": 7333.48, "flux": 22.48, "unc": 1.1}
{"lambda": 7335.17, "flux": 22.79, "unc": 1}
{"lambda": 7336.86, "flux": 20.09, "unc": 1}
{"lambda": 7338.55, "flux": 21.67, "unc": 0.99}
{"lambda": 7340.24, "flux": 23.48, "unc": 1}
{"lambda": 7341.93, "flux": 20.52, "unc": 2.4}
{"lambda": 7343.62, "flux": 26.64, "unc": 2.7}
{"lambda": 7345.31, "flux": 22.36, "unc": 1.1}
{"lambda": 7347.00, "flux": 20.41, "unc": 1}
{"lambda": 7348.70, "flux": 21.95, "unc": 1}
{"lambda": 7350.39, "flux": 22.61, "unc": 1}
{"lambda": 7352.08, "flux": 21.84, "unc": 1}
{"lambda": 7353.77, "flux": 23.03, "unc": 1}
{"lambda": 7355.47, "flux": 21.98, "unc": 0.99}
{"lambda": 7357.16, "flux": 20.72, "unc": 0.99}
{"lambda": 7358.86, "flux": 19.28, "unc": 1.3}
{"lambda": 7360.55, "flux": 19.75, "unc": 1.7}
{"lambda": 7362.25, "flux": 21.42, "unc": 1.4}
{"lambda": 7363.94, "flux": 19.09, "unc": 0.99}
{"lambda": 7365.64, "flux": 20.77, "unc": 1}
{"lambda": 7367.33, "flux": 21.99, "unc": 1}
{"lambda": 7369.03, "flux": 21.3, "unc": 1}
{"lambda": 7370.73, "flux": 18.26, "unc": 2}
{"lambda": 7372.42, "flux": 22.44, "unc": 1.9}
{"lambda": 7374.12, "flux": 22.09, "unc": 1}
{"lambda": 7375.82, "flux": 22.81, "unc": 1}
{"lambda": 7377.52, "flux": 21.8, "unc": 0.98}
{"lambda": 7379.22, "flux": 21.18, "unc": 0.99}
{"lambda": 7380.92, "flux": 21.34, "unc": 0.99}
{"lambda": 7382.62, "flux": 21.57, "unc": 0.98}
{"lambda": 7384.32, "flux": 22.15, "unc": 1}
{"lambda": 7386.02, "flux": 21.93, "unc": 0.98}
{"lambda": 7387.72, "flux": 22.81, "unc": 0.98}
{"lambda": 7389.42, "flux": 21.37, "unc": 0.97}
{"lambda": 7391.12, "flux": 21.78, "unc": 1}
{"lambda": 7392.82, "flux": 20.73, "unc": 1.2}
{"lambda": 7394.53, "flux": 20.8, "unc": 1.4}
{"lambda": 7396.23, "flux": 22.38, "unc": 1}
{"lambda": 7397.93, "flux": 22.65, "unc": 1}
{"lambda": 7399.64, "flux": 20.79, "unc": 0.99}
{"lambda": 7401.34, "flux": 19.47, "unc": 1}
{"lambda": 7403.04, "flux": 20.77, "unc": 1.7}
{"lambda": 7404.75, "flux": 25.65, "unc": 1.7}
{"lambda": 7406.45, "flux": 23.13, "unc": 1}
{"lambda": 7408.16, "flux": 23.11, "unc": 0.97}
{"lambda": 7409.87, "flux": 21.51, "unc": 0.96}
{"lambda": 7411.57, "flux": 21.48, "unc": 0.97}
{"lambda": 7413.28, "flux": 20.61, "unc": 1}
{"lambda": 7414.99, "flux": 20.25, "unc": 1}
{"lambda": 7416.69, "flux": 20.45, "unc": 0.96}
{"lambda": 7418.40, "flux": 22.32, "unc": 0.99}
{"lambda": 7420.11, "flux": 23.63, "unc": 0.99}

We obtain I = -3.7 AA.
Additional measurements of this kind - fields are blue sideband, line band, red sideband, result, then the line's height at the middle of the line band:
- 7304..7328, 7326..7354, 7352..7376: -1.23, 21.2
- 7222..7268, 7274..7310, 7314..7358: -0.33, 21.5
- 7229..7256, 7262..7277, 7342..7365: 0.40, 21.2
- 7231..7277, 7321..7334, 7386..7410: -0.10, 21.5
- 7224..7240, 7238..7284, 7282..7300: 1.86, 21.8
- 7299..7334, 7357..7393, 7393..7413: 0.86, 21.7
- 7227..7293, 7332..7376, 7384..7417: -0.11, 21.6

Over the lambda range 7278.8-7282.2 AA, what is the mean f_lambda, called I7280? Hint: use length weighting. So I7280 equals 21.1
